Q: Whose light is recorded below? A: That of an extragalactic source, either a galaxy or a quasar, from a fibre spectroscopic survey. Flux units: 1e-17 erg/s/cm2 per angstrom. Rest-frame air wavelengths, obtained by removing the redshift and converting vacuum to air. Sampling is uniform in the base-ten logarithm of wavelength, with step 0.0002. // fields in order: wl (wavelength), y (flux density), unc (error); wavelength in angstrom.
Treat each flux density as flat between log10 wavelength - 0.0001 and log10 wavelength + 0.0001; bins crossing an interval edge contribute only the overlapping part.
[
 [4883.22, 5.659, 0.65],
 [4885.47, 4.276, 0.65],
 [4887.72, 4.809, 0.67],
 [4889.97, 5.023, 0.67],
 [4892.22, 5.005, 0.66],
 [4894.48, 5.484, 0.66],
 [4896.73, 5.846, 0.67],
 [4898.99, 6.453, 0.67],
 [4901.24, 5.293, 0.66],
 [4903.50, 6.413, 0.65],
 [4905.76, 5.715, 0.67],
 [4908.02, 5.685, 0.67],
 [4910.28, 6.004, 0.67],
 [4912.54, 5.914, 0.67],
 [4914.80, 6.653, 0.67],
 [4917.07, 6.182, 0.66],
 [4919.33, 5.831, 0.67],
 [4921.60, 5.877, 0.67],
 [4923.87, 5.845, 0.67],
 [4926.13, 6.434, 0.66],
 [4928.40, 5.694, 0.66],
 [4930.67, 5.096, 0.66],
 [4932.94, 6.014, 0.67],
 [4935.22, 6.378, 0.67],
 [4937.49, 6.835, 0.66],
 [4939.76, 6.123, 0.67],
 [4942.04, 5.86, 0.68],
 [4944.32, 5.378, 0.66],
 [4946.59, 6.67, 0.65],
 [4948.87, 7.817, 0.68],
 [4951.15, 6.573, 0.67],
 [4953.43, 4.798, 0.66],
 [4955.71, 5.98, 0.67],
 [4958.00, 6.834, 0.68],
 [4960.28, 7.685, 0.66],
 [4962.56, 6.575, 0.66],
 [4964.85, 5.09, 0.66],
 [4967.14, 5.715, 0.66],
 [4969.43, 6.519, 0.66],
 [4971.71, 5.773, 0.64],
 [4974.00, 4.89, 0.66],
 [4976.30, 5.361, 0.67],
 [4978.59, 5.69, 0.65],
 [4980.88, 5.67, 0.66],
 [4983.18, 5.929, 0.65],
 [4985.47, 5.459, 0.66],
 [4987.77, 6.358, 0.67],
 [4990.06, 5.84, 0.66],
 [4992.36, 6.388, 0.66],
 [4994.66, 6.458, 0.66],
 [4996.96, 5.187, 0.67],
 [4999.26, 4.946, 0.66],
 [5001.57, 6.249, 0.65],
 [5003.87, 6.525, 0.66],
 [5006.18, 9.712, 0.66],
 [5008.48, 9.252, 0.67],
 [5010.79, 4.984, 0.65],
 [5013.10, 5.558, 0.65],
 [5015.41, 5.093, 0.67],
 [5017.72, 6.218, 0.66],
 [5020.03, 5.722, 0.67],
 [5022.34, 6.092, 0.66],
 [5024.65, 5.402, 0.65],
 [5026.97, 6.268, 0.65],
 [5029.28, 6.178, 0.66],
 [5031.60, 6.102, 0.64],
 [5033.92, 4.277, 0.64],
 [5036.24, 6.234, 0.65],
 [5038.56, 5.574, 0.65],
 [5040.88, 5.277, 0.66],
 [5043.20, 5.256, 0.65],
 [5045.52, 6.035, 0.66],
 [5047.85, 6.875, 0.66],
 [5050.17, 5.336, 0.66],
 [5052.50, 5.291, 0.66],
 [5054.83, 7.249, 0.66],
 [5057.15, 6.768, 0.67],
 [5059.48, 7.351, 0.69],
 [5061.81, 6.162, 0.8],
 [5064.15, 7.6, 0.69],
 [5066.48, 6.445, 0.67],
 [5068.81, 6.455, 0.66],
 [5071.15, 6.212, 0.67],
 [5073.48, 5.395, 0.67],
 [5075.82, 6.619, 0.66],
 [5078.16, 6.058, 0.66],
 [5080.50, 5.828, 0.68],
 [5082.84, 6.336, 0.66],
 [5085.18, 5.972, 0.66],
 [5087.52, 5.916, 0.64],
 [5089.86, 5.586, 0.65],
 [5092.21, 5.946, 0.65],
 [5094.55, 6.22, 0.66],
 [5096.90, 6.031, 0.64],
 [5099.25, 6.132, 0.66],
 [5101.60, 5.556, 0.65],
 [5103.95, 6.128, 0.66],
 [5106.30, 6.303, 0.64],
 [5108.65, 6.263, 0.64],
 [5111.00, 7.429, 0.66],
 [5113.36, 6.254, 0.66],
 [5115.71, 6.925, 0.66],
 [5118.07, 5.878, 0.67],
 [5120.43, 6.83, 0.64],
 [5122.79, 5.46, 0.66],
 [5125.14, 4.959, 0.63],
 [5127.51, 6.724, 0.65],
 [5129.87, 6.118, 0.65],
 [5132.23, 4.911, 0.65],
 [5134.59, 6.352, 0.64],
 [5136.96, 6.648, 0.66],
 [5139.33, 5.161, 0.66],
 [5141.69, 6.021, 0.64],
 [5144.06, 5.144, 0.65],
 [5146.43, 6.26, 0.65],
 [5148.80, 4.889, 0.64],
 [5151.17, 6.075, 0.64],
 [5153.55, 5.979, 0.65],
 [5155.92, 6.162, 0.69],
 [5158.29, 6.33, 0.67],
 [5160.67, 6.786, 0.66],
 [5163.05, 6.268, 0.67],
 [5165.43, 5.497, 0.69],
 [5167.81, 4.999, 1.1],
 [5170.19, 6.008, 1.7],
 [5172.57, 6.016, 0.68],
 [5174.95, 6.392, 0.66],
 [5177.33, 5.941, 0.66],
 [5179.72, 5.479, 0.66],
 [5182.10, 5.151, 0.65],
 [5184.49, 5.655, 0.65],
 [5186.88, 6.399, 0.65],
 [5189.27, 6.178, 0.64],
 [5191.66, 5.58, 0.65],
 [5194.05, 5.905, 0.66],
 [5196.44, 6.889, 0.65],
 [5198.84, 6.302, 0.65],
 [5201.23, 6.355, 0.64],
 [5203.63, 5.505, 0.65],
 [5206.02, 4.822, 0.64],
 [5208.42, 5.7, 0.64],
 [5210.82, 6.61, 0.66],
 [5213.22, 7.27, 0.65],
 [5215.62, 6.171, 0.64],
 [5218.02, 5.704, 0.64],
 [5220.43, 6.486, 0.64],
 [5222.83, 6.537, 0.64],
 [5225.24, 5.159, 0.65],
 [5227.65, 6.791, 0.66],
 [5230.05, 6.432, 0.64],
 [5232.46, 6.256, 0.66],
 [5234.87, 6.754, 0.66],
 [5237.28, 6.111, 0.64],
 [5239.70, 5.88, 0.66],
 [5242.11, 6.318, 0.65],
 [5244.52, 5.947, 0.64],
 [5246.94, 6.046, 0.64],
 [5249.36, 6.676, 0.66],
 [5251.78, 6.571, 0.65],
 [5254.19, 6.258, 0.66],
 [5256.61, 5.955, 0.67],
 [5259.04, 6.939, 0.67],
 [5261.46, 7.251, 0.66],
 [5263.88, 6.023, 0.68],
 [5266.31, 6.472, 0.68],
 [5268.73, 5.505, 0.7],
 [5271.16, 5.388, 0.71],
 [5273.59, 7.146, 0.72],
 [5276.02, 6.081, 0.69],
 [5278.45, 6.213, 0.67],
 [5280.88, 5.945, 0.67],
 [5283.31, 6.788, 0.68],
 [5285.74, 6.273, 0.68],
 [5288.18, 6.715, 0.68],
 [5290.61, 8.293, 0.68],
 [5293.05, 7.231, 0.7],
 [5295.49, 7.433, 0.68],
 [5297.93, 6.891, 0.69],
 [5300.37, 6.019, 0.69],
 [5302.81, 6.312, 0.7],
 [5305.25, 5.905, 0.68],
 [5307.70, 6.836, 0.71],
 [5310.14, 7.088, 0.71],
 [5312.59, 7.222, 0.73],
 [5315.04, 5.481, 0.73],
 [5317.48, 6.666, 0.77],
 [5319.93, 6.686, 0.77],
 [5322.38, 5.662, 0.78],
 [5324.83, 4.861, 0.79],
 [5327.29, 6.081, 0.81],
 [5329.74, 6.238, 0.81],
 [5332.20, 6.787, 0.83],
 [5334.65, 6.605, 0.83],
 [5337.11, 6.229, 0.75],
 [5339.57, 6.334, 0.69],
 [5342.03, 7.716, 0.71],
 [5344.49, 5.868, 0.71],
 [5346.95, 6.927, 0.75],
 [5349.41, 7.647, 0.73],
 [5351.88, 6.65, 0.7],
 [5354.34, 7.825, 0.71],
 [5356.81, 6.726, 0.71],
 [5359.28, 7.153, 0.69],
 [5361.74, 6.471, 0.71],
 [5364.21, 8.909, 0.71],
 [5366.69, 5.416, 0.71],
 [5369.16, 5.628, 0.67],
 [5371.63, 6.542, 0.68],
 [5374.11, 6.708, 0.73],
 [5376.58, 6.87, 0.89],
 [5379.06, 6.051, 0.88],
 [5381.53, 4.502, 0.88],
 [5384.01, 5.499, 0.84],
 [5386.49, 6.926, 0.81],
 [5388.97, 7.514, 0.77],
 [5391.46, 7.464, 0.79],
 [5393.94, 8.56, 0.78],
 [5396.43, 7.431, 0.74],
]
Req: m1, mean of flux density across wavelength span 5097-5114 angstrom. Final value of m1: 6.28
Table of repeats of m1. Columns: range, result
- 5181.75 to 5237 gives 6.13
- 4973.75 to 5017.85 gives 6.11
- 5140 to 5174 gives 5.88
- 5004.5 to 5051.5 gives 6.07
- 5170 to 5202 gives 6.01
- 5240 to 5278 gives 6.29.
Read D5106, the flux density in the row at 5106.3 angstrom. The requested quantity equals 6.303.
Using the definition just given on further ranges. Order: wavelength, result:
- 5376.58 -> 6.87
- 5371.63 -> 6.542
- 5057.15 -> 6.768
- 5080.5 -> 5.828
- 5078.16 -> 6.058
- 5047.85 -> 6.875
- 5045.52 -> 6.035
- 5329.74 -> 6.238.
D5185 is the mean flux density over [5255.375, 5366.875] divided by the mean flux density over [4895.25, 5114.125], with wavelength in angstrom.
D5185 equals 1.1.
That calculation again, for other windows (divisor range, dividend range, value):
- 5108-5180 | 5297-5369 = 1.09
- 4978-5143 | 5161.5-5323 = 1.03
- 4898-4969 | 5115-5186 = 0.96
